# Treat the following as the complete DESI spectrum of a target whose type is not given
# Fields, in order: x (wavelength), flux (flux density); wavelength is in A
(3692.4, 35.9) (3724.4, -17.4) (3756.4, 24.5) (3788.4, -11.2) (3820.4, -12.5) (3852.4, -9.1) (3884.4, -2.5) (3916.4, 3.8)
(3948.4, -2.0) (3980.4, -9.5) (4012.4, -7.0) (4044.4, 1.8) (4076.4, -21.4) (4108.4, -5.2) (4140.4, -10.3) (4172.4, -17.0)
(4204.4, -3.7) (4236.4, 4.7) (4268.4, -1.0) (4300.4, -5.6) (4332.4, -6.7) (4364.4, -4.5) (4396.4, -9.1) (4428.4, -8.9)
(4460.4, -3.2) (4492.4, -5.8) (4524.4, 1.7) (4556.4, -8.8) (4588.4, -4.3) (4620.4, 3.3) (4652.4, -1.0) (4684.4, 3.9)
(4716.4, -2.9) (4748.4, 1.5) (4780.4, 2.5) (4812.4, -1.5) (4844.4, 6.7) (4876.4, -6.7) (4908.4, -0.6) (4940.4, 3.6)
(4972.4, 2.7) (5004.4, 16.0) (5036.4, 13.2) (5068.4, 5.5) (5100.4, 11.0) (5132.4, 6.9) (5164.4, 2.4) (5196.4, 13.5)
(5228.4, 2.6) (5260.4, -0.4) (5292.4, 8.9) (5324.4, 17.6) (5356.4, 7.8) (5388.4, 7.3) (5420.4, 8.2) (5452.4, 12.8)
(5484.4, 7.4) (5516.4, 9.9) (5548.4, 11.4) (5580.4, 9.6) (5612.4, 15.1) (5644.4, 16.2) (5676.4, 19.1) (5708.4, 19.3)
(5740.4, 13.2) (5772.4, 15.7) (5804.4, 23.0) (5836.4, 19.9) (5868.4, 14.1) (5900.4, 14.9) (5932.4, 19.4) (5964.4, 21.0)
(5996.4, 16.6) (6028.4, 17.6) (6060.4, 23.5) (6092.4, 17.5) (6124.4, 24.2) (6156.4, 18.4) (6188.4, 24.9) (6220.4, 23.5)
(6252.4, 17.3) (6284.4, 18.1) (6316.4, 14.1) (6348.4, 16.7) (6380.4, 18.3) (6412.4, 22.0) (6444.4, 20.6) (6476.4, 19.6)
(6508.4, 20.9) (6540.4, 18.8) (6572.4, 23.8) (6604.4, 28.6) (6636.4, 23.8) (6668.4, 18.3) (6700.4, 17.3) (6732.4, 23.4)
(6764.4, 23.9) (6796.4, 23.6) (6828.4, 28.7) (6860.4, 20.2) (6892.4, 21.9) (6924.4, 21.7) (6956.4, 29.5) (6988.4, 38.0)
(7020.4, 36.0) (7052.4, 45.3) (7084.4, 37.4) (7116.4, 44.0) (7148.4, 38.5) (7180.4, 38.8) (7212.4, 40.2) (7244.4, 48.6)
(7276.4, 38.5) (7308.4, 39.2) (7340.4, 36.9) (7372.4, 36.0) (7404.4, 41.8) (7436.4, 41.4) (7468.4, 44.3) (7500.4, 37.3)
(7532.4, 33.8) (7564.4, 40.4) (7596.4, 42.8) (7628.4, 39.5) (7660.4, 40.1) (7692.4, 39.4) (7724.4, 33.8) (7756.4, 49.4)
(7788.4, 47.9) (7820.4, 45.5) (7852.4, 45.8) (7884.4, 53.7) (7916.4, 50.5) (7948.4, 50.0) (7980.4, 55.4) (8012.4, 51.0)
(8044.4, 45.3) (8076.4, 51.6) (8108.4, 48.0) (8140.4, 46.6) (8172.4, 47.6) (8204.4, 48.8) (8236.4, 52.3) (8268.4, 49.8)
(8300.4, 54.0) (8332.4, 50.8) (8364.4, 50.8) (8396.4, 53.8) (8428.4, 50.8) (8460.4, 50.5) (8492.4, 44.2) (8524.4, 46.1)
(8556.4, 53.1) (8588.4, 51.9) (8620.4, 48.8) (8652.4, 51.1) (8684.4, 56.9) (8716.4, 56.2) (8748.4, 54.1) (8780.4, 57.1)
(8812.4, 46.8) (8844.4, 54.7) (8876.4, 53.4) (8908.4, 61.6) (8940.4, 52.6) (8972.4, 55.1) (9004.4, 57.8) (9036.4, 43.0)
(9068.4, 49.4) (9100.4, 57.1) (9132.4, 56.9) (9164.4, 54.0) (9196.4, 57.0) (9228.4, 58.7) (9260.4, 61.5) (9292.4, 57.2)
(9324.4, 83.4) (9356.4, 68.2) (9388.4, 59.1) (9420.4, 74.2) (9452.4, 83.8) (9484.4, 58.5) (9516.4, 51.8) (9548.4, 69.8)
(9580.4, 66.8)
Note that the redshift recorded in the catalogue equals 0.747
